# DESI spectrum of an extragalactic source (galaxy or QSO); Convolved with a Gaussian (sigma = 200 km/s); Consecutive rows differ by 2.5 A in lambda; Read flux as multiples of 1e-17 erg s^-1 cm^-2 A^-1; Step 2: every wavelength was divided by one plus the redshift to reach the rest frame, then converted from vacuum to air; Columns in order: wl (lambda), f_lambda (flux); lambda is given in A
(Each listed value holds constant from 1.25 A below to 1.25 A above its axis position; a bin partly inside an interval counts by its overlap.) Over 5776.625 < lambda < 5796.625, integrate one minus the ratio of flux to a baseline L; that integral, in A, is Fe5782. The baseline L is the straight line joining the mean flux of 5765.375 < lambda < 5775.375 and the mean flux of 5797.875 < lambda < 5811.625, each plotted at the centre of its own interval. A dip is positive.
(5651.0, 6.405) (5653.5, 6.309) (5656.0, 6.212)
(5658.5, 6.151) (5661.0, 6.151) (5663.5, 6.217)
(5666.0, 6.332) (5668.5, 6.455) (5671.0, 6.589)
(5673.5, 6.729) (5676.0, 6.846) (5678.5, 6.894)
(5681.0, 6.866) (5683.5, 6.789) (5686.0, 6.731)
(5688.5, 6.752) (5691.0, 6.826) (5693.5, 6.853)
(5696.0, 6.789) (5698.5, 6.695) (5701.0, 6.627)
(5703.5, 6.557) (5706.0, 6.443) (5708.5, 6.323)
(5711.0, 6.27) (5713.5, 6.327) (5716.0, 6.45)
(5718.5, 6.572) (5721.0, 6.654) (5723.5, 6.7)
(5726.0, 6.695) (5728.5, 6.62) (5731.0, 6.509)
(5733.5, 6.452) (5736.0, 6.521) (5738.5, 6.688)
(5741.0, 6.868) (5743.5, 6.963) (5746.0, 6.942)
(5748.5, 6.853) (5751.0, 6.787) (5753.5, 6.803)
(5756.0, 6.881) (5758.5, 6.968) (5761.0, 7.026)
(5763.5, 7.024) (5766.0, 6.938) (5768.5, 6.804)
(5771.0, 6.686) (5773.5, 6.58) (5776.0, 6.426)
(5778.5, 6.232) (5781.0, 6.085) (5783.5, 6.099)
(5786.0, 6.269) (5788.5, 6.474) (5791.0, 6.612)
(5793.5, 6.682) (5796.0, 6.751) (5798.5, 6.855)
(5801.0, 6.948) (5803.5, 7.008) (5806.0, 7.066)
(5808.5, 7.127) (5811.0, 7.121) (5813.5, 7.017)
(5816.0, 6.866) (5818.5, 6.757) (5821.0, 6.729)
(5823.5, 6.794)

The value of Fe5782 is 1.4 A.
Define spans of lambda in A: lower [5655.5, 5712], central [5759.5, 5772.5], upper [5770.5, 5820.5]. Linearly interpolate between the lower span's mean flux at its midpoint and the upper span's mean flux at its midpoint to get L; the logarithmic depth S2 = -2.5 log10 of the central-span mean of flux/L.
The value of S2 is -0.04 mag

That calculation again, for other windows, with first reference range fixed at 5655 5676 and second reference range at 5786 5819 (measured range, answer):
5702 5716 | 0.023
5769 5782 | 0.054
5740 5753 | -0.035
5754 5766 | -0.041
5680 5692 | -0.055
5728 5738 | 0.014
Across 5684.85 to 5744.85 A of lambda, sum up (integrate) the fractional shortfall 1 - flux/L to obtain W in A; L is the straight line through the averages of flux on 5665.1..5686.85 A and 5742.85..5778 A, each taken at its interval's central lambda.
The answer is 1.18 A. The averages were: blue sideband 6.7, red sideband 6.82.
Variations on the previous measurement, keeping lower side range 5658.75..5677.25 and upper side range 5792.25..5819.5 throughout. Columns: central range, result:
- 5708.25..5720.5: 0.38 A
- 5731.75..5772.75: -0.44 A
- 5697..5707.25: -0.02 A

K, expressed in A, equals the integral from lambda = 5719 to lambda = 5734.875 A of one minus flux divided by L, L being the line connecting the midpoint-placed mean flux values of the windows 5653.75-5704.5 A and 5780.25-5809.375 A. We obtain 0.1 A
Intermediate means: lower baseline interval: 6.6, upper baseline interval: 6.67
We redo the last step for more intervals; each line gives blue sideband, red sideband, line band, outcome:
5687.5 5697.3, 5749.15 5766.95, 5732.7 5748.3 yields 0.30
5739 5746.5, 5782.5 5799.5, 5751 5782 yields 0.04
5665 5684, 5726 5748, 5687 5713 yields 0.34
